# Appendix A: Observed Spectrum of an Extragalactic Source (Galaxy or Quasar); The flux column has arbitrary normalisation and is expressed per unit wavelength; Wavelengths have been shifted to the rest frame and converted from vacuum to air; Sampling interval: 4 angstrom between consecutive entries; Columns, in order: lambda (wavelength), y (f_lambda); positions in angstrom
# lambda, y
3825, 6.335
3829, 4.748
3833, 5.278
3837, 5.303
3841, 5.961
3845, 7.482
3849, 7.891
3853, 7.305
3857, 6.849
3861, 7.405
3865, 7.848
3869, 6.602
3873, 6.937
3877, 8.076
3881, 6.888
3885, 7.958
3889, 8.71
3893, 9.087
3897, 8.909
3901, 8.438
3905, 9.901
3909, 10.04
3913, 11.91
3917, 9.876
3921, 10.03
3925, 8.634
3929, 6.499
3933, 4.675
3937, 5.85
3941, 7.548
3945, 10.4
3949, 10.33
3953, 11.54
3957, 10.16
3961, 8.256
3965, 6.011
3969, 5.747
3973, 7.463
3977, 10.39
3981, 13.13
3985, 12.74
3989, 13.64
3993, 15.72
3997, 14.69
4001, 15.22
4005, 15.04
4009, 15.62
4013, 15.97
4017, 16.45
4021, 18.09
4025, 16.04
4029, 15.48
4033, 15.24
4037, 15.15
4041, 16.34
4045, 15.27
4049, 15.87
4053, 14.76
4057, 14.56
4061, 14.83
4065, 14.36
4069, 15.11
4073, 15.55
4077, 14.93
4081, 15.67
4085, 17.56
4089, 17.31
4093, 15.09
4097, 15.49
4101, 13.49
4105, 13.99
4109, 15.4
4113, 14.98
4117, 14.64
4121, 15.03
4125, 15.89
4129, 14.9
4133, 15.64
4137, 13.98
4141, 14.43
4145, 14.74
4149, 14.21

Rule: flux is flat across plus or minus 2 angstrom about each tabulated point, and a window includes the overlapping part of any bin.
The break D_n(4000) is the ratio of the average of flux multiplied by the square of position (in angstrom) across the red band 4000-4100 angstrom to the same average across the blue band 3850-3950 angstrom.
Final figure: 2.0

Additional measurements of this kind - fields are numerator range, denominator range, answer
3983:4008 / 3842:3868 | 2.12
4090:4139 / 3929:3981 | 1.94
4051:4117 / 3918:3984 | 1.88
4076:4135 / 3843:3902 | 2.22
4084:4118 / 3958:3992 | 1.65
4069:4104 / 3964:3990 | 1.66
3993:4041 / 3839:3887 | 2.34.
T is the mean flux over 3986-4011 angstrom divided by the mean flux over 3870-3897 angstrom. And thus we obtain 1.87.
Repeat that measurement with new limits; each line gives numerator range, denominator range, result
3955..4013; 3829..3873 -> 1.77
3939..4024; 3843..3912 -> 1.50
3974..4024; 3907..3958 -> 1.62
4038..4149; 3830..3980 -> 1.88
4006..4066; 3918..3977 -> 1.91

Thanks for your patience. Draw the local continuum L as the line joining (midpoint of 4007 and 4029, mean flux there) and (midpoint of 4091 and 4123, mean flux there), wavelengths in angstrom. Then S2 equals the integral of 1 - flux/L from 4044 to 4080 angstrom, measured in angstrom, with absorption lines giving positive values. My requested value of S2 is 1.2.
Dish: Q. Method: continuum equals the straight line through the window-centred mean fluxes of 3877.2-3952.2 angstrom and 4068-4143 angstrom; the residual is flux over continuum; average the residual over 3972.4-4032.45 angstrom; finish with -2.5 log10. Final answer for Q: -0.23 mag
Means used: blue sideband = 8.68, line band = 14.6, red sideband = 15.2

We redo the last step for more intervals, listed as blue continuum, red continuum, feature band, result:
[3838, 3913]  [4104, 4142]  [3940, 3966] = 0.09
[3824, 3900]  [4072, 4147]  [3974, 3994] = -0.14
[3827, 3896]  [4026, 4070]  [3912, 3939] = 0.21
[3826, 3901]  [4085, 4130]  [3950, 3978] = 0.22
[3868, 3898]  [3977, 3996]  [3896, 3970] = 0.19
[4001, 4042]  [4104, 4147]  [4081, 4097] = -0.08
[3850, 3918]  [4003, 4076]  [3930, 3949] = 0.43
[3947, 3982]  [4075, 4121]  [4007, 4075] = -0.23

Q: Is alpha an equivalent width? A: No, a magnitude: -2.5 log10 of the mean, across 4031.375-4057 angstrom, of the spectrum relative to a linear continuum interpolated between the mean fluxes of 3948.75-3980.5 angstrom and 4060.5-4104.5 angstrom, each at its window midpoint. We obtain -0.16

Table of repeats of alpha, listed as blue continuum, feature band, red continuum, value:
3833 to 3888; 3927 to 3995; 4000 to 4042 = 0.329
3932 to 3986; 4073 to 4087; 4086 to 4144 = -0.169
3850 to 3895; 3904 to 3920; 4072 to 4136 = -0.170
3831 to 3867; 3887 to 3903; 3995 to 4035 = 0.061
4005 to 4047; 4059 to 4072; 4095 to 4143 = 0.045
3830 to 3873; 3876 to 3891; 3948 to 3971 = -0.085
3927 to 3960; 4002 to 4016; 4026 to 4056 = -0.187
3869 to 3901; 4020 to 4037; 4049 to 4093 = -0.163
